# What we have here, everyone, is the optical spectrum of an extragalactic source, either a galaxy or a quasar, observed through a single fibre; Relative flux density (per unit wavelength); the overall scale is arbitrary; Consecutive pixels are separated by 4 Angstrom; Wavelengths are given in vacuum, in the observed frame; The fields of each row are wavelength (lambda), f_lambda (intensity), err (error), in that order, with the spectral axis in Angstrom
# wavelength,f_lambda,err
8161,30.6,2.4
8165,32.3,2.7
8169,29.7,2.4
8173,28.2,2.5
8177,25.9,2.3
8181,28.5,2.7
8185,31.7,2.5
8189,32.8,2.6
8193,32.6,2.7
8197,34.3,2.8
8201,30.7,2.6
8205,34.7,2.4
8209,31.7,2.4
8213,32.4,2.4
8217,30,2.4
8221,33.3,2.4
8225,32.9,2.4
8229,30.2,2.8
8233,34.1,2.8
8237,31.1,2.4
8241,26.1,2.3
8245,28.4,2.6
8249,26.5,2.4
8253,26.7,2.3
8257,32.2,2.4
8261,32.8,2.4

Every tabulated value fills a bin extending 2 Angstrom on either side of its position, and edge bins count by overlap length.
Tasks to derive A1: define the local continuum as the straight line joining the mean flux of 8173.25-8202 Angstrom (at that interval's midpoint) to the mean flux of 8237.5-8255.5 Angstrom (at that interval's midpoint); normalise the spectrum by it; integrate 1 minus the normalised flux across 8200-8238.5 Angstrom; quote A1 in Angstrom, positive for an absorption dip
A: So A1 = -4.3 Angstrom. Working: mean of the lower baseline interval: 30.8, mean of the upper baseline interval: 27.4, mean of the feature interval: 32.2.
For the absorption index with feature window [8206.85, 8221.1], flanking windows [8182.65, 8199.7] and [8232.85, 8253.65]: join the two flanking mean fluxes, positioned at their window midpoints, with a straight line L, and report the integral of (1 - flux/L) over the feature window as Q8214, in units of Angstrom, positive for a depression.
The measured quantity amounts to -0.4 Angstrom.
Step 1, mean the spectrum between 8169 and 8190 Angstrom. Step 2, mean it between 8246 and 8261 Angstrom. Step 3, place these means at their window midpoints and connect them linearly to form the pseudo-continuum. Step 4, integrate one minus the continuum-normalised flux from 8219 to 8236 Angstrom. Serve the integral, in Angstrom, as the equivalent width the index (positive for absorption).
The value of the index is -2.0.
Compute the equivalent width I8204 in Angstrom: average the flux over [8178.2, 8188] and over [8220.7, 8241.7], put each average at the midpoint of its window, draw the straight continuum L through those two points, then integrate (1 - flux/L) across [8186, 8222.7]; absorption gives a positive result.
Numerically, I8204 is -2.2 Angstrom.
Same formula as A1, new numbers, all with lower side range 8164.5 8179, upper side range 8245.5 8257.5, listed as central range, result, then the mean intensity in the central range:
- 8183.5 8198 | -2.2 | 32.8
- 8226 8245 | -1.5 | 30.3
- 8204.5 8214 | -1.5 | 32.7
